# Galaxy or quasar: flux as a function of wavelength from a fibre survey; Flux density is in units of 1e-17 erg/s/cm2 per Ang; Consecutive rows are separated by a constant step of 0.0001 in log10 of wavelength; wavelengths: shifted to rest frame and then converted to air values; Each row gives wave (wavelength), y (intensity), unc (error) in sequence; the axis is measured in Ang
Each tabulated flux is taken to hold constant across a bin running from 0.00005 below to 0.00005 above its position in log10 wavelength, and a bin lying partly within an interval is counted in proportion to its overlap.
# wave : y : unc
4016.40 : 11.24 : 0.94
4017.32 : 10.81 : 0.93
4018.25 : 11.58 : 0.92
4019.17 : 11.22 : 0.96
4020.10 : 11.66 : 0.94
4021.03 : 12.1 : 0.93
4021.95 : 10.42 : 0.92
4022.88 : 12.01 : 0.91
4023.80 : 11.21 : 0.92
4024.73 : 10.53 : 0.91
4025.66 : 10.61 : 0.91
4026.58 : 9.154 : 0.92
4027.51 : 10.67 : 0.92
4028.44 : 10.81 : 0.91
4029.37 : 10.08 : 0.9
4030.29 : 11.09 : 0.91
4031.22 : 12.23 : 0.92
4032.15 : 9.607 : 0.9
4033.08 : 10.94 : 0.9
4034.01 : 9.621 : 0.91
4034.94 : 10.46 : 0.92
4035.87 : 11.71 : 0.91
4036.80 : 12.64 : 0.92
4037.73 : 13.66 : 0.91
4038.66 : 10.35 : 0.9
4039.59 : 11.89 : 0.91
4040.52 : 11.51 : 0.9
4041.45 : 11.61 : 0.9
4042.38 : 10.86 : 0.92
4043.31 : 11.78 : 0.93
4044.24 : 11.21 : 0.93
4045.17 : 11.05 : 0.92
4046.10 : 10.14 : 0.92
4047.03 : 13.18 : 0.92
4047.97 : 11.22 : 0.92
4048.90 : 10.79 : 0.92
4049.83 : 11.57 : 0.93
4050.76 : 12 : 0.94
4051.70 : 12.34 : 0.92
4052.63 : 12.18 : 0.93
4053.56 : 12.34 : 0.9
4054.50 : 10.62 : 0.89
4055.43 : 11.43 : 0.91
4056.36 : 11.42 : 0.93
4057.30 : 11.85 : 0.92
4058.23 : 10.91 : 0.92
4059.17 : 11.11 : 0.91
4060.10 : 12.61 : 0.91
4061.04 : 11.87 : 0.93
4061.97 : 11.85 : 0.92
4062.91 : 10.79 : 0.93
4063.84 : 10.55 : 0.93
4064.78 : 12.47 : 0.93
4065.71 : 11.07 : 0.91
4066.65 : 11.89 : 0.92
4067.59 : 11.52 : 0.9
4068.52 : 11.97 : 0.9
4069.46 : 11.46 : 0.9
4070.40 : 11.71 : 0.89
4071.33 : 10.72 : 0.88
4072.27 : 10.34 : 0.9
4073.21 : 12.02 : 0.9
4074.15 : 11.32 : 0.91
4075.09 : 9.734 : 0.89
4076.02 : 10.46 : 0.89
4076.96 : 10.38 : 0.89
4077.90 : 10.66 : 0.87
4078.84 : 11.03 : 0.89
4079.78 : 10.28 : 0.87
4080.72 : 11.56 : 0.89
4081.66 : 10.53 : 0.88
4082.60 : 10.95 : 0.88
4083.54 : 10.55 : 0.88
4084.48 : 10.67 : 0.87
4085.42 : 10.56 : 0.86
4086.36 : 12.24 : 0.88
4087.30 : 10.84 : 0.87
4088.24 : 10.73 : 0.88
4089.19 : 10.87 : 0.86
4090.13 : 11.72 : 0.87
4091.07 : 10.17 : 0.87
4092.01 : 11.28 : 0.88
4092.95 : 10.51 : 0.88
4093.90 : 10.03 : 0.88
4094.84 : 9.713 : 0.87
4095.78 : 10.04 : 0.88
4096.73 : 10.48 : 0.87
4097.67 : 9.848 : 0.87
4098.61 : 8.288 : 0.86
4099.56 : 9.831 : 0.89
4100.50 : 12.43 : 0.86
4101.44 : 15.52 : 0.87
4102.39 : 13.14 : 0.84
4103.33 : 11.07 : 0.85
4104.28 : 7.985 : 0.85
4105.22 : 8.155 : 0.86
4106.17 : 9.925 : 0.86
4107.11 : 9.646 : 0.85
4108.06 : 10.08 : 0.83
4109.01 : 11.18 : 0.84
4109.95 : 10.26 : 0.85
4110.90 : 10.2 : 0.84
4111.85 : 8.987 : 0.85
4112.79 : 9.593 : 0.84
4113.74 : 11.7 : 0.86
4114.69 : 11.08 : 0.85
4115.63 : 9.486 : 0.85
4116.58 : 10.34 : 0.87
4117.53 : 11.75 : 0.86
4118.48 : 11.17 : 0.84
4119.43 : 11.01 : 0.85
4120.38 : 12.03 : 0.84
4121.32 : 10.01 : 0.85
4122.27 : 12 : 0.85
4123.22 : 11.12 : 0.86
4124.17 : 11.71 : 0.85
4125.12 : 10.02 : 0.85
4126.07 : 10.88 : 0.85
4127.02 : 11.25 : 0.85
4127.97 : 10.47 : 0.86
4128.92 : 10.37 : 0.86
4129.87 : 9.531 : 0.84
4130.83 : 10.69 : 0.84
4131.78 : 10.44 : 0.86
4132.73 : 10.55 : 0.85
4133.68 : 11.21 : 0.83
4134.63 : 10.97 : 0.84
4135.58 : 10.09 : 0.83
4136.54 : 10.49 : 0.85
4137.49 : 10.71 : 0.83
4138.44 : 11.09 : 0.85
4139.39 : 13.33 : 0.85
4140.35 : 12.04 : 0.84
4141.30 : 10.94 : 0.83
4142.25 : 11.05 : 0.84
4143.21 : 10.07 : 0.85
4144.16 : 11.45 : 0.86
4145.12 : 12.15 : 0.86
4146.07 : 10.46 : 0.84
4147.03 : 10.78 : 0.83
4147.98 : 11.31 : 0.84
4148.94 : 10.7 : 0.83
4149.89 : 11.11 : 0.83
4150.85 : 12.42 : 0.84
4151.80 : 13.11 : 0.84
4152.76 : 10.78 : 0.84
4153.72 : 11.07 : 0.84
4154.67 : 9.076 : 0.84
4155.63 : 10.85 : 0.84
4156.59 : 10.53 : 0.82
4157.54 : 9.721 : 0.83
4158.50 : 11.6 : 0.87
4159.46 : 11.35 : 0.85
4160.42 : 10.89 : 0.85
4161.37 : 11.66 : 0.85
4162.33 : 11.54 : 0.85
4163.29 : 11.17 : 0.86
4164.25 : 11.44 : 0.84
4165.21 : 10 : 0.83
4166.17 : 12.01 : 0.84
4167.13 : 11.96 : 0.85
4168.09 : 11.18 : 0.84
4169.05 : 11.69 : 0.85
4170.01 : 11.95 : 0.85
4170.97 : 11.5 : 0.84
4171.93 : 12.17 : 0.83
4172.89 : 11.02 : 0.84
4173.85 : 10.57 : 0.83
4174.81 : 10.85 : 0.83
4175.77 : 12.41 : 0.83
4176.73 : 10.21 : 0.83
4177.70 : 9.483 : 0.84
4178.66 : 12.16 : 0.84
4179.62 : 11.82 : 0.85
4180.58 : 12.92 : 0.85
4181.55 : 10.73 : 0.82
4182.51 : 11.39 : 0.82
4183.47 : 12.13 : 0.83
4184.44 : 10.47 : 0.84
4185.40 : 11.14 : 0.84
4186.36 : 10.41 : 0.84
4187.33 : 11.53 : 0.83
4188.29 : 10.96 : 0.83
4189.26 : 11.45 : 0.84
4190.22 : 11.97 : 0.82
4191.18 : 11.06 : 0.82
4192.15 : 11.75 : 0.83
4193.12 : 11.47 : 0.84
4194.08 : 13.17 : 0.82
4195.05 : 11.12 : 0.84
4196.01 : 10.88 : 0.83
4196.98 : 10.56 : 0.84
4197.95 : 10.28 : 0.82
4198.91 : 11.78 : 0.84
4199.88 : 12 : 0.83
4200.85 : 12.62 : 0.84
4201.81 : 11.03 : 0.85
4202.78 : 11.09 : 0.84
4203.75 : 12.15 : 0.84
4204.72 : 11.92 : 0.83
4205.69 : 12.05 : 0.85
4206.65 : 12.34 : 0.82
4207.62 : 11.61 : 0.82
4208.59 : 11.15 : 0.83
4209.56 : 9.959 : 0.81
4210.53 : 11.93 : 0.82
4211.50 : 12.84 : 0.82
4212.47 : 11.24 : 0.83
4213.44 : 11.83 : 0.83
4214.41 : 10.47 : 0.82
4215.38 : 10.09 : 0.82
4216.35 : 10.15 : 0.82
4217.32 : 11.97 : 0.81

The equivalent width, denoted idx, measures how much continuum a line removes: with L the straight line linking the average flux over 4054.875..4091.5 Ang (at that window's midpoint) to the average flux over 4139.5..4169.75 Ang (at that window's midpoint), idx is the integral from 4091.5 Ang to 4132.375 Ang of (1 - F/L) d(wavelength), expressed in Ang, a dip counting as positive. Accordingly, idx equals 2.1 Ang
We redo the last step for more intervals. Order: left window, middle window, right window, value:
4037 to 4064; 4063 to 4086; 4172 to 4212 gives 1.0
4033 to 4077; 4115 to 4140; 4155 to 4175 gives 0.9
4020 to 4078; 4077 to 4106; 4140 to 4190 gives 1.4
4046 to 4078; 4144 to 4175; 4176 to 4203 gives 0.4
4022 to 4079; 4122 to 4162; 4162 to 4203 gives 1.2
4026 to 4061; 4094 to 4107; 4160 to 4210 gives 1.0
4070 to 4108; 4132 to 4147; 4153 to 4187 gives -0.1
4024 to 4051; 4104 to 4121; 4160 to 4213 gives 1.5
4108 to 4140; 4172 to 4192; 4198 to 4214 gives 0.3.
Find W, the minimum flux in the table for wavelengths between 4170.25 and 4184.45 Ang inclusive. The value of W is 9.483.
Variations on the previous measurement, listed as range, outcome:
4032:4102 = 8.288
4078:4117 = 7.985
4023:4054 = 9.154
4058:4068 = 10.55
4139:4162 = 9.076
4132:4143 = 10.09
